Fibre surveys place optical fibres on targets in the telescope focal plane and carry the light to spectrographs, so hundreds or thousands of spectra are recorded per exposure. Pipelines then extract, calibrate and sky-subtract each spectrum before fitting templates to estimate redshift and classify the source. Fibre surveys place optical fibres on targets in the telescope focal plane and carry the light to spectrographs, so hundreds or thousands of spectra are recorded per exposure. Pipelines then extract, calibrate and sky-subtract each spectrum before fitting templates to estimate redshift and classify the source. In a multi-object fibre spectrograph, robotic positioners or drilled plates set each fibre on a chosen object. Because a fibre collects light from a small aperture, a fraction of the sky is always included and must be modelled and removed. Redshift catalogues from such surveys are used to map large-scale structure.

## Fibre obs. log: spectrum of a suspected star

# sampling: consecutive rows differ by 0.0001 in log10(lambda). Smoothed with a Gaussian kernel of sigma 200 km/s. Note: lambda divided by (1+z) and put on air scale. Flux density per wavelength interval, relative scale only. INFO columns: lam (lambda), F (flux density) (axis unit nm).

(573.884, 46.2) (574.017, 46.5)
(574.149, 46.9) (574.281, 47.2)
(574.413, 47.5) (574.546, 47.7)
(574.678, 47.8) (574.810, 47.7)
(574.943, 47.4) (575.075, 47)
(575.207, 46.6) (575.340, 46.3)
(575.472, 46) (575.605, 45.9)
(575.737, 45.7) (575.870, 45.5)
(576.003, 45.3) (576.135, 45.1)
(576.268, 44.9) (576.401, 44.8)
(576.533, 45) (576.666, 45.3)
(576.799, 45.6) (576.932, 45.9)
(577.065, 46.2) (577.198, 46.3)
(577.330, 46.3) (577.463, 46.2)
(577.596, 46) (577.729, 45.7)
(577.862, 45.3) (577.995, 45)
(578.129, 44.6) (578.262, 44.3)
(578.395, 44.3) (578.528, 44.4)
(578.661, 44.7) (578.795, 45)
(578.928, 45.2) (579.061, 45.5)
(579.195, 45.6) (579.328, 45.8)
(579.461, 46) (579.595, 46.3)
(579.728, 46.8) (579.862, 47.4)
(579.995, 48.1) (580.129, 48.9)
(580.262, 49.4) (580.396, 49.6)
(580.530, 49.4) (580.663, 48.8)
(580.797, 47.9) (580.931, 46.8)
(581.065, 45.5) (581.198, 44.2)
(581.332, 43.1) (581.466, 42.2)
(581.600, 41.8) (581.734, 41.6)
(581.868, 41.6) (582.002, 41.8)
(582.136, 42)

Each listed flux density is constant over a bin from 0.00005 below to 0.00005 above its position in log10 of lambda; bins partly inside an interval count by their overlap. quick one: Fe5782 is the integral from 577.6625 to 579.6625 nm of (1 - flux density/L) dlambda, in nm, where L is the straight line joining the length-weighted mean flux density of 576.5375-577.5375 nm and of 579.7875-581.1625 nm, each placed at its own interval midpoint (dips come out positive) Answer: 0.07 nm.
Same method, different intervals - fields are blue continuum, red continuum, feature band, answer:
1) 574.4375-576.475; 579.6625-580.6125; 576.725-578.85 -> 0.09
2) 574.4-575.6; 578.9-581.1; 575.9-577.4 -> 0.05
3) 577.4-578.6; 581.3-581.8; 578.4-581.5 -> -0.21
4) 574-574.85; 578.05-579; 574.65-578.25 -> 0.01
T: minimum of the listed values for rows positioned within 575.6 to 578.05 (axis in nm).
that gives 44.8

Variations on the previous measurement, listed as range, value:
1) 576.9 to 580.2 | 44.3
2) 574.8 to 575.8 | 45.7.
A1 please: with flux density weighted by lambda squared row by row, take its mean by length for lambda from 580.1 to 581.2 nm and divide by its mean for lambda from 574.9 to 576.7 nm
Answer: 1.07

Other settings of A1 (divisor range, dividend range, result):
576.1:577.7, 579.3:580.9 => 1.06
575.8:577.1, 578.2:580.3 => 1.03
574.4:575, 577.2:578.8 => 0.96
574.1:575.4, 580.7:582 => 0.95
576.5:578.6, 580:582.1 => 1.01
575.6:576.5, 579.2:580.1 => 1.05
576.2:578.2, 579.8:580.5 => 1.08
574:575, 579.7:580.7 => 1.05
